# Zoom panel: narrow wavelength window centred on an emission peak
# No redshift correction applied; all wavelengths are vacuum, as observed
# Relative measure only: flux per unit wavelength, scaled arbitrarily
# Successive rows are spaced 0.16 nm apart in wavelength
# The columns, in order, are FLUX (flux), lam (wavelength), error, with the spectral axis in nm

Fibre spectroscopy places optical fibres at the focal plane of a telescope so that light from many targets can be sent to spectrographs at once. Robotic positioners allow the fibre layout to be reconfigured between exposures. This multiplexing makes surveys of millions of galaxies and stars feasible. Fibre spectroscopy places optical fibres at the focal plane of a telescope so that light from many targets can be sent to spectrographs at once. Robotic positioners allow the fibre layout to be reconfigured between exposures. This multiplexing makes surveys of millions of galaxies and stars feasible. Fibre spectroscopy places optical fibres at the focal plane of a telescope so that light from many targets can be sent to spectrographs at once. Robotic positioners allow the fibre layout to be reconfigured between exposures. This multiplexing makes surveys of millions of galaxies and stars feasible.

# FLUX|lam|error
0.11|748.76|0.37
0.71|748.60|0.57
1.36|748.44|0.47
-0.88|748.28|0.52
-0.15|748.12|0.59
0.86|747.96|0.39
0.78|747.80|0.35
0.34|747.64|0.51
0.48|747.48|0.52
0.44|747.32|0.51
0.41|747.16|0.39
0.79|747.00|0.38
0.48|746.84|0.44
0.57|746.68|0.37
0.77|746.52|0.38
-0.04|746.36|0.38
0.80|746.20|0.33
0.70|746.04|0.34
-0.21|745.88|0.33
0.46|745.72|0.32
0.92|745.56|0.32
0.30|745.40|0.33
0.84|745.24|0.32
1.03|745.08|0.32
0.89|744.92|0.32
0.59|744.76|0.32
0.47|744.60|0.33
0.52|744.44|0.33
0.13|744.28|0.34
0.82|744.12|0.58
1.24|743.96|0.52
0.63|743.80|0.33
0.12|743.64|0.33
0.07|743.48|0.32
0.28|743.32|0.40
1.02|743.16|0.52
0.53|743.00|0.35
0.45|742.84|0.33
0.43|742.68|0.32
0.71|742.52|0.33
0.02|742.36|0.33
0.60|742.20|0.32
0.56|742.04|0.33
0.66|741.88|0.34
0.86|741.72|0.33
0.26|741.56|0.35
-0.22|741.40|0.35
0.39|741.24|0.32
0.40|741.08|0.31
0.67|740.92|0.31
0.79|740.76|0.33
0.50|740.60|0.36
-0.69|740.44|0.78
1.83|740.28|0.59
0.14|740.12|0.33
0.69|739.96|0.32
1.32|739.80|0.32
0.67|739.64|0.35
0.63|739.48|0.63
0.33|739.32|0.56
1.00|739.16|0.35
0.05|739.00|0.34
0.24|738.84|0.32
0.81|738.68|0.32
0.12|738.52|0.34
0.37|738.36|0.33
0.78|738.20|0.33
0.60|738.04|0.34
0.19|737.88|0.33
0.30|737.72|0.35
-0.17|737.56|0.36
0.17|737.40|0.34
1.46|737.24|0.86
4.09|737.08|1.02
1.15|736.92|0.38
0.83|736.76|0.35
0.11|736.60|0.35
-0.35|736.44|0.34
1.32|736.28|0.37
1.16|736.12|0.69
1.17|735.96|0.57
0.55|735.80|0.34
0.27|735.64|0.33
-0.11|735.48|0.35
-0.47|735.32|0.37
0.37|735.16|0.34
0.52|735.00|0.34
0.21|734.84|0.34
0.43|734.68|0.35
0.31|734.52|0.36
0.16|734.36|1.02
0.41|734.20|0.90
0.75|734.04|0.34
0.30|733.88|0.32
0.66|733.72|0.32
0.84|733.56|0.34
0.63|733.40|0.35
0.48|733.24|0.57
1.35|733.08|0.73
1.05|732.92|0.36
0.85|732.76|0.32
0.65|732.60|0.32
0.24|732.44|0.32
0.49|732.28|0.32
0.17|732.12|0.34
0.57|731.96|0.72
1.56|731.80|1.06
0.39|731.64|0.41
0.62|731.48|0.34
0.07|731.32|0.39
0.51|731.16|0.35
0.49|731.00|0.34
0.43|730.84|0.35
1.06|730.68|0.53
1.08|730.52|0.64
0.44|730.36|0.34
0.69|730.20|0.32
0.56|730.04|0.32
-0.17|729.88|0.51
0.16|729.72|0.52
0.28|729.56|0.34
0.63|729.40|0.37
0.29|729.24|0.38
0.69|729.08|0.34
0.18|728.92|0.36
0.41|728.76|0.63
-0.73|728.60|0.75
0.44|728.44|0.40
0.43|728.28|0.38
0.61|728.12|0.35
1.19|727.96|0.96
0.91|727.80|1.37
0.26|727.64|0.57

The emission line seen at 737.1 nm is H-gamma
